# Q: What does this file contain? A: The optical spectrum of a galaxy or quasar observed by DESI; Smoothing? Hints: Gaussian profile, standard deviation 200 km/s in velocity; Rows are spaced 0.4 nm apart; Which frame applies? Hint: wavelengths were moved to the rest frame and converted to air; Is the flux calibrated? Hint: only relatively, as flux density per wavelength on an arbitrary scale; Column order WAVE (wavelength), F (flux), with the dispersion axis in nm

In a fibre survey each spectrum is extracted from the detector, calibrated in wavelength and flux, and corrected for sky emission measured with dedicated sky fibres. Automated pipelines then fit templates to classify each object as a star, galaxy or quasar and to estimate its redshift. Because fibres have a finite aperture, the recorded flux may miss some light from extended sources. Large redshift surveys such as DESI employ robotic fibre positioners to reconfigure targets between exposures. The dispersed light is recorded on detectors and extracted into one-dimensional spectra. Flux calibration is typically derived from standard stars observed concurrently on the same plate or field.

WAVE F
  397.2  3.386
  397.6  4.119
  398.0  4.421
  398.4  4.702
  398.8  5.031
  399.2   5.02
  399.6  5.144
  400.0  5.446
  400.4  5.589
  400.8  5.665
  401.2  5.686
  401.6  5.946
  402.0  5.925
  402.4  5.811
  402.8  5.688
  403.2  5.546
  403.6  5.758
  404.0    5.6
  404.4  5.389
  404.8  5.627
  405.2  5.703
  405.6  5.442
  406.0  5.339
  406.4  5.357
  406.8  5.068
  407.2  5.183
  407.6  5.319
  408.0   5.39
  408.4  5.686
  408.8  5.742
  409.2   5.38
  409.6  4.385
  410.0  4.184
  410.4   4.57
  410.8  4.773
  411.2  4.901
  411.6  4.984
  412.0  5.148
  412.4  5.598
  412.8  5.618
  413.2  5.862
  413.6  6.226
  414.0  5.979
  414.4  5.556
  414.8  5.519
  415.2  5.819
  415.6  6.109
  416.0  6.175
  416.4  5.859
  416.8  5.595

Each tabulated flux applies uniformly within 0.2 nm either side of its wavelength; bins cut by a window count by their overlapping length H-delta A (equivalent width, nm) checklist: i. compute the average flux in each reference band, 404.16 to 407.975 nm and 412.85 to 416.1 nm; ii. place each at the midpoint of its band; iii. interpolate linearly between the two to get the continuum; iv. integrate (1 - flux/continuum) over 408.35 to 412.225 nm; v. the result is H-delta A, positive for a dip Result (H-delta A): 0.47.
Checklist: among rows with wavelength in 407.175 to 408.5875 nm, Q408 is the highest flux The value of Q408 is 5.686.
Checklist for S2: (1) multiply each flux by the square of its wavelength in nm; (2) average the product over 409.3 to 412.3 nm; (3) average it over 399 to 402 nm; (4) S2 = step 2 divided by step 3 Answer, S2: 0.91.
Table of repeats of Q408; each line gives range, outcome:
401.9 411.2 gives 5.925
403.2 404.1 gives 5.758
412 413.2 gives 5.862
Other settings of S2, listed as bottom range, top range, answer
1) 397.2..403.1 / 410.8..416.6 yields 1.15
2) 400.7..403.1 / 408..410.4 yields 0.91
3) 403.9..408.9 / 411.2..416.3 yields 1.08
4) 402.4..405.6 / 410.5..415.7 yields 1.03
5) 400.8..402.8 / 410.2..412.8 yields 0.91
